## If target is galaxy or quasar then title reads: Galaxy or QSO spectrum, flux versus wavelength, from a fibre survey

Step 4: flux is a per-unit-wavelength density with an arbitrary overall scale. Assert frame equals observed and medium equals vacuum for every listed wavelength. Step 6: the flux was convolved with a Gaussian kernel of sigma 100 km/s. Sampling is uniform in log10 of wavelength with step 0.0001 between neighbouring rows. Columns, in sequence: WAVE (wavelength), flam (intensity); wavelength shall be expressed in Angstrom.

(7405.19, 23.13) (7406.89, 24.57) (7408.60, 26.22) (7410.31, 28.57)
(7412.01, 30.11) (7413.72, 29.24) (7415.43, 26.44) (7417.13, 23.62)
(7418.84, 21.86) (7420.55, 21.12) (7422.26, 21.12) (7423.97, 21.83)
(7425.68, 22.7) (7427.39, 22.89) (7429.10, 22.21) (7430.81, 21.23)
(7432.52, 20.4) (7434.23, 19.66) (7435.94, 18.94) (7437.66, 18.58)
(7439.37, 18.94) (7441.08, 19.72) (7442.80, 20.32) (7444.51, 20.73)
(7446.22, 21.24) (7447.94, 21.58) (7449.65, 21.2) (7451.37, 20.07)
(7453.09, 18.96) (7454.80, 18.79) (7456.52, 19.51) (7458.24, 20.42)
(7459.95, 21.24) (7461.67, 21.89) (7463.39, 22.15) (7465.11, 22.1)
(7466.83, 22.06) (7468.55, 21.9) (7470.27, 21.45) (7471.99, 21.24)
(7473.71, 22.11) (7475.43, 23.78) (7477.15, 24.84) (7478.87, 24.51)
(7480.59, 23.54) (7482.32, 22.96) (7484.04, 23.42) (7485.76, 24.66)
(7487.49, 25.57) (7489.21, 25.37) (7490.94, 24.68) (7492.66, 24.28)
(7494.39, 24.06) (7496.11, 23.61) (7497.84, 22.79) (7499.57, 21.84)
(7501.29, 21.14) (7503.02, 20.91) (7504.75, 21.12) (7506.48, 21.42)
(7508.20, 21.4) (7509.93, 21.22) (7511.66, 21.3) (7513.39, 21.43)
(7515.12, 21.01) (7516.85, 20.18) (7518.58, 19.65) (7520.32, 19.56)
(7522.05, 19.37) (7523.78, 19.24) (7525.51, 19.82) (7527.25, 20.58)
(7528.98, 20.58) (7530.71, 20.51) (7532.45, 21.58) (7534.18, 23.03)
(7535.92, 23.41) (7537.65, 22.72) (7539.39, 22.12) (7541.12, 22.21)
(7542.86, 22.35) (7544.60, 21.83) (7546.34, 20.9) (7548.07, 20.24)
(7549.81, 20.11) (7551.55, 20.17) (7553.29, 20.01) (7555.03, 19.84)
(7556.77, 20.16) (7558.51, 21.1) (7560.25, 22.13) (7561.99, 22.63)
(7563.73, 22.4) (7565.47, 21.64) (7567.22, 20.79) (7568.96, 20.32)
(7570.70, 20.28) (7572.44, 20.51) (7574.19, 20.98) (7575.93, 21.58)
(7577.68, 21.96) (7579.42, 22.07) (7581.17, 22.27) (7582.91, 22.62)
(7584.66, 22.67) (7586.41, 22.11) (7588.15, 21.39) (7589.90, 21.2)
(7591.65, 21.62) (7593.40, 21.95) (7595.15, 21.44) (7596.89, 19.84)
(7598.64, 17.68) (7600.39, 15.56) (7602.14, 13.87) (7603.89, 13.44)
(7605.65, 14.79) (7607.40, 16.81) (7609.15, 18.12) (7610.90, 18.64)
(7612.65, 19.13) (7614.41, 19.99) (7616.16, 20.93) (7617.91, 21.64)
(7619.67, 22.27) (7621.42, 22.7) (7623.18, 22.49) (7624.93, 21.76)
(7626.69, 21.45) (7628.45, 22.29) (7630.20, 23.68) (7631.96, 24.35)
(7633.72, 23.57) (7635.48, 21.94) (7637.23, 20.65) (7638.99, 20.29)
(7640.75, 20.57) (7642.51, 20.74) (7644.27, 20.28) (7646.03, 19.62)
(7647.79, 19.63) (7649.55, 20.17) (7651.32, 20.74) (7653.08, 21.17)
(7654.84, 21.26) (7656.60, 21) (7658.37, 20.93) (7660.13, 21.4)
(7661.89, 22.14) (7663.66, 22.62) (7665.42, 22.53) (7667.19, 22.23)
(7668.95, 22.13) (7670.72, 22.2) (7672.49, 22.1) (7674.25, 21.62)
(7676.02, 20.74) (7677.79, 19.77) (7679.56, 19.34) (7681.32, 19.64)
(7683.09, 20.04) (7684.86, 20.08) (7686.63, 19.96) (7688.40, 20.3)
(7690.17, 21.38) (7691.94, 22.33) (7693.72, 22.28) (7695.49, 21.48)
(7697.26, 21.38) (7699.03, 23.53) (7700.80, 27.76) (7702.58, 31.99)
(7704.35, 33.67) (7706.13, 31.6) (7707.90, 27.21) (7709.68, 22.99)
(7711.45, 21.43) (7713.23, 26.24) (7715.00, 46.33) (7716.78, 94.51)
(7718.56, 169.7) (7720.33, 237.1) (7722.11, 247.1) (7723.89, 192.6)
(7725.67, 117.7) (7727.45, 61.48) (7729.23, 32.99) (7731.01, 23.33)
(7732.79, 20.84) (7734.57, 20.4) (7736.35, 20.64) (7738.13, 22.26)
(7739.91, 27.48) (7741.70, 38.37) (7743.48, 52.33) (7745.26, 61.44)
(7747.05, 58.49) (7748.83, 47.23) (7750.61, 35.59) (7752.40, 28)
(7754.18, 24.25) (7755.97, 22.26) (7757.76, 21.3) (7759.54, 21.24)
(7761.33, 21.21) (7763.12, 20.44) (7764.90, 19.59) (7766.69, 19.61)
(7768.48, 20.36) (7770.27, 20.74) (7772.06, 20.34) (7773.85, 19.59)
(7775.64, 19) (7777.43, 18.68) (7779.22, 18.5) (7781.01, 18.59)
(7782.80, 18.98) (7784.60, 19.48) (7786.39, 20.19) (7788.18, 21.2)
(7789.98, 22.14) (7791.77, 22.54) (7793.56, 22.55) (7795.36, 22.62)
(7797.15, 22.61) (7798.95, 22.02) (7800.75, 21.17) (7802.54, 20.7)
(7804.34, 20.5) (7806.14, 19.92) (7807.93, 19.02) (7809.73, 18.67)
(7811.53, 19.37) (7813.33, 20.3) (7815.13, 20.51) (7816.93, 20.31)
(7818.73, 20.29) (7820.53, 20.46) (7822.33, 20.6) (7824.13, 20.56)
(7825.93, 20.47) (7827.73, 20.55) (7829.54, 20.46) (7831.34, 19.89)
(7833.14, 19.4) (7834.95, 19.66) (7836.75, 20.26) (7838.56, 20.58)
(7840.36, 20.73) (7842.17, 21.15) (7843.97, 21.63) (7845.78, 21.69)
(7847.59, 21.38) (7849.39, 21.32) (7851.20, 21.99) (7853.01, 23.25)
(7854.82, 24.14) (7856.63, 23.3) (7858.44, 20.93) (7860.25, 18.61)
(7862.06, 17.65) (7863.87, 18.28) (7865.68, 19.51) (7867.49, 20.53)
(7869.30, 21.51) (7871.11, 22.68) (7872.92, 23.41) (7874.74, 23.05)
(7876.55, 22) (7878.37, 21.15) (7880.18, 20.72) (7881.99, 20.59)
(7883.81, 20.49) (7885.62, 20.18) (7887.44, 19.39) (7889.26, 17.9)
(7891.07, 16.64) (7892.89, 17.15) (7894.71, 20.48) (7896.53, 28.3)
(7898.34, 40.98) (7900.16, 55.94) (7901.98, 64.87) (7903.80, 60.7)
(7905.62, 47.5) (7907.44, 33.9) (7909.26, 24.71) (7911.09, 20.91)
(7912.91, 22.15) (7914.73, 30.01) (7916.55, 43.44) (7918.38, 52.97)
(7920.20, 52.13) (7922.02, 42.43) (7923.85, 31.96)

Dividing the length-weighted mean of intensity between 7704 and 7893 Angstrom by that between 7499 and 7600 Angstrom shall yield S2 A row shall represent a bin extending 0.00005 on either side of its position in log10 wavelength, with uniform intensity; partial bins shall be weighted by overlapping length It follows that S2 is 1.5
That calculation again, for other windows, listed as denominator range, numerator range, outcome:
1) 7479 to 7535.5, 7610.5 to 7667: 0.97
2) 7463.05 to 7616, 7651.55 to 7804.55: 1.68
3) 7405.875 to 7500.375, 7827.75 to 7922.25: 1.18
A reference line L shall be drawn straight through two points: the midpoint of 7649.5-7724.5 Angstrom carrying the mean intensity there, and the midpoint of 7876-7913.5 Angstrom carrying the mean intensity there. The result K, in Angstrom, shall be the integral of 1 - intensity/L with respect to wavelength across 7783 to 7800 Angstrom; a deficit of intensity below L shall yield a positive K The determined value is 6.8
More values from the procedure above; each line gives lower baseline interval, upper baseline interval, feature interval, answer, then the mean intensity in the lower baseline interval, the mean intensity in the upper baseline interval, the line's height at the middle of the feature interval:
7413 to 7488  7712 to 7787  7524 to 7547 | 6.2 Angstrom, 21.9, 49.1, 29.6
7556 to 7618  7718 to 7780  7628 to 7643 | 3.8 Angstrom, 20.2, 51.4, 29.5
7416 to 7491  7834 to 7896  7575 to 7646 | 2.7 Angstrom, 21.7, 20.7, 21.4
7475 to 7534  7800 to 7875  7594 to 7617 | 4.2 Angstrom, 22.1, 20.7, 21.7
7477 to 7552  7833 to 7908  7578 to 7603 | 2.4 Angstrom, 22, 25.2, 22.6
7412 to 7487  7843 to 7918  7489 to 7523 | 1.1 Angstrom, 21.9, 26.4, 22.5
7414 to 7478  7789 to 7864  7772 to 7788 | 1.2 Angstrom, 21.4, 20.8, 20.9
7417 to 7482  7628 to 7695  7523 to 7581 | 0.2 Angstrom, 21.3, 21.2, 21.3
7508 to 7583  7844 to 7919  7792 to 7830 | 7.3 Angstrom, 21.1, 26.8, 25.6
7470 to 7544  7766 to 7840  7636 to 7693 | 0.7 Angstrom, 22.2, 20.3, 21.2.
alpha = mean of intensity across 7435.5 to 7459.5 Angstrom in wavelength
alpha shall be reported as 20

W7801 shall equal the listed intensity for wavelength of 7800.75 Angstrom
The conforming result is 21.17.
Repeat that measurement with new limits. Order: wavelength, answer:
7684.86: 20.08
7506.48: 21.42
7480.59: 23.54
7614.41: 19.99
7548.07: 20.24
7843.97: 21.63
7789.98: 22.14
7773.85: 19.59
